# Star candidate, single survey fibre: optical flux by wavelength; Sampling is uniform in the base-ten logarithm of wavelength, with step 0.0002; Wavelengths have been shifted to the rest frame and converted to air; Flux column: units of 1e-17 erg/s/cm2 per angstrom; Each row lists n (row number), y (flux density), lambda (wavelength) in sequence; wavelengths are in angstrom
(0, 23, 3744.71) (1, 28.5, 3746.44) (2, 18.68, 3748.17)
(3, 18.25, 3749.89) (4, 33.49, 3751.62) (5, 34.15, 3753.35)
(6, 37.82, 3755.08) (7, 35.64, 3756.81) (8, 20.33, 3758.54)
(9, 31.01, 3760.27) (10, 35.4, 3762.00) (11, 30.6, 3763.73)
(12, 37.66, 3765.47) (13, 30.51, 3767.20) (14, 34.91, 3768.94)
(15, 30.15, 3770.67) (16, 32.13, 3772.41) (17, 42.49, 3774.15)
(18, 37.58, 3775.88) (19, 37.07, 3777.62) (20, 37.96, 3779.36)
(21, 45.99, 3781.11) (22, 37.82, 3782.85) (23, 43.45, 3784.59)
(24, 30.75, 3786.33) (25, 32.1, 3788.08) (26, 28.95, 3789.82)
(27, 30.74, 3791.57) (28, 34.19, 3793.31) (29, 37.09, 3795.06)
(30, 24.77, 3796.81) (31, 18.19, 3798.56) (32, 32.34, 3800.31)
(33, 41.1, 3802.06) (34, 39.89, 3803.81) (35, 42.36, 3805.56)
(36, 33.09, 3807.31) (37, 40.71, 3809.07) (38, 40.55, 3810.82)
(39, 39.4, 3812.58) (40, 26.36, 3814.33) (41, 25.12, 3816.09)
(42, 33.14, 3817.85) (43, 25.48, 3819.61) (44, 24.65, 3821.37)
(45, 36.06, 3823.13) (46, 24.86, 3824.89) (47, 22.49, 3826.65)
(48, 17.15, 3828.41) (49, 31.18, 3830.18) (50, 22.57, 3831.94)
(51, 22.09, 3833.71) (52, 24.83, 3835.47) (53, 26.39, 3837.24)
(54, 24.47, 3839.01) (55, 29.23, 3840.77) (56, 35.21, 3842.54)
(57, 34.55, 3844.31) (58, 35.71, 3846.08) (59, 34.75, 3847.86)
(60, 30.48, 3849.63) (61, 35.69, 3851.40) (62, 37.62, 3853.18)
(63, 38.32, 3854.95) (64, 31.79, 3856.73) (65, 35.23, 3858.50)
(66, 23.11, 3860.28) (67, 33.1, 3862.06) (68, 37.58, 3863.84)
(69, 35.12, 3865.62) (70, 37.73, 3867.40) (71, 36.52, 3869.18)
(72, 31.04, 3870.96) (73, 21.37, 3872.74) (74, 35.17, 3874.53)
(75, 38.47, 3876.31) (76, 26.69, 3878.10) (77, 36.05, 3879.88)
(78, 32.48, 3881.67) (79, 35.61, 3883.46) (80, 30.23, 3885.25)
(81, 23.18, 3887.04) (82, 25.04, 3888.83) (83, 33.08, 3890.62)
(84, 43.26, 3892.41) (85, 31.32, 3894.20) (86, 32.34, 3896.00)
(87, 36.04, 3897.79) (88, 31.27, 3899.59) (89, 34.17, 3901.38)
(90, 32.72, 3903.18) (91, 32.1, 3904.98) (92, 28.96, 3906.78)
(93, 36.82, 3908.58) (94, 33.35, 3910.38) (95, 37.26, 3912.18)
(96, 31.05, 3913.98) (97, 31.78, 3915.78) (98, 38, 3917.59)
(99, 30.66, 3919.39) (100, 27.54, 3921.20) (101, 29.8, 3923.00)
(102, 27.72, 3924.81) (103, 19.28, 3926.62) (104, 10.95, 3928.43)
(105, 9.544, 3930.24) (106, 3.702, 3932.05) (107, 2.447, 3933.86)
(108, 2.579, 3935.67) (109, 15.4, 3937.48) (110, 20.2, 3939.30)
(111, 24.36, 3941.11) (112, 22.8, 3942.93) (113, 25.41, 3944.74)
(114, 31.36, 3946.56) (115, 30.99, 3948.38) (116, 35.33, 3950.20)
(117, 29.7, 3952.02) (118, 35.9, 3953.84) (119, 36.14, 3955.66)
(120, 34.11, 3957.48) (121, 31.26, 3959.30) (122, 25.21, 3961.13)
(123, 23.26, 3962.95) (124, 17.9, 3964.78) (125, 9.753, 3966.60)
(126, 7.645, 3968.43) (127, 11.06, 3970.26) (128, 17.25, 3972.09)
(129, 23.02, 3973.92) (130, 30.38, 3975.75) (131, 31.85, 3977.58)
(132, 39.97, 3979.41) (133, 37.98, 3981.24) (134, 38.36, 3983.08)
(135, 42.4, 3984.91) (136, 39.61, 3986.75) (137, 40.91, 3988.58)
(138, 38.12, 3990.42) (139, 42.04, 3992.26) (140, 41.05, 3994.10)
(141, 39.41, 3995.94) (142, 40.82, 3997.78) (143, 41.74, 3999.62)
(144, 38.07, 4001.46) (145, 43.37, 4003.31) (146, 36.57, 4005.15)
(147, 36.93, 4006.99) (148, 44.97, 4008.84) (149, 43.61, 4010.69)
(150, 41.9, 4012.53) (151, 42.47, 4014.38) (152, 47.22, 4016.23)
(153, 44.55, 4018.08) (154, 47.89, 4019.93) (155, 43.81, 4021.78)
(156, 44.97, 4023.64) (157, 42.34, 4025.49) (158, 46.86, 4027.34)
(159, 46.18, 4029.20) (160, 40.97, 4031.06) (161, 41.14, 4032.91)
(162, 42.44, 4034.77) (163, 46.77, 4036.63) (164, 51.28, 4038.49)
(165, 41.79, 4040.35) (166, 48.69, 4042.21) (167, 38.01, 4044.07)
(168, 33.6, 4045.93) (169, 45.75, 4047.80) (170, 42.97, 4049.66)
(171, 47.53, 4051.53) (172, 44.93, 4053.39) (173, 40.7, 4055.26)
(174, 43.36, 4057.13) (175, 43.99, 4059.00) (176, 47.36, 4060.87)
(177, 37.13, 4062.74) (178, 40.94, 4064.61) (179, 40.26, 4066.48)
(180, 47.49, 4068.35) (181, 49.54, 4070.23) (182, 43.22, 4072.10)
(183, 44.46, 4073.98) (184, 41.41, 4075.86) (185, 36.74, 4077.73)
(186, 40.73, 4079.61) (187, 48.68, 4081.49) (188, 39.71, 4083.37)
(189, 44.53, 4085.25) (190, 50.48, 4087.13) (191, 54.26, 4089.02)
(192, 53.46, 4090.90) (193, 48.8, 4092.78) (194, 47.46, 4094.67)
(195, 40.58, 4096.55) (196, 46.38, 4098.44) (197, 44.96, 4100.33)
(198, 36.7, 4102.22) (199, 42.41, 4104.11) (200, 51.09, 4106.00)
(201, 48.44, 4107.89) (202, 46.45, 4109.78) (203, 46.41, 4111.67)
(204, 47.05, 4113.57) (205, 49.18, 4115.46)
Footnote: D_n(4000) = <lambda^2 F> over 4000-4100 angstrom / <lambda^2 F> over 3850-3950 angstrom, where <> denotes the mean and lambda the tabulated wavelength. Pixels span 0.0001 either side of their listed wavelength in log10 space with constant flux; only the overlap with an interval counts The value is 1.64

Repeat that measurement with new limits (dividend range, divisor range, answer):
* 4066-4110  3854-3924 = 1.53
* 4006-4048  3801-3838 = 1.59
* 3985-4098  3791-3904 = 1.51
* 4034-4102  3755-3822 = 1.51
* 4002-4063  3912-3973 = 1.98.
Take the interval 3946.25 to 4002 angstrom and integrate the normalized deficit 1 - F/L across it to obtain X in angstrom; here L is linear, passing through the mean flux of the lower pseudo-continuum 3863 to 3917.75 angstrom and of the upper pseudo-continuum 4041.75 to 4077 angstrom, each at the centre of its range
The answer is 9.45 angstrom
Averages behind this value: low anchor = 33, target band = 31.7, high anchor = 43.1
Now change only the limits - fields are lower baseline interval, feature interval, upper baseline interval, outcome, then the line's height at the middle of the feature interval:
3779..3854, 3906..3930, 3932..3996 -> -0.09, 28.8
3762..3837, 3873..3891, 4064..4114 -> 2.41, 36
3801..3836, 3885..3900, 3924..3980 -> -3.45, 25.9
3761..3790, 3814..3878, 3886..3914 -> 6.69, 34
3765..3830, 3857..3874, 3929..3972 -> -2.82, 27.7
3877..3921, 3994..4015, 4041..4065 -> -0.72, 39.5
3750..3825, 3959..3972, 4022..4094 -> 7.45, 40.6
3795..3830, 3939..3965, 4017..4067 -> 6.70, 38.7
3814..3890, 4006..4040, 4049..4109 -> -2.47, 41.2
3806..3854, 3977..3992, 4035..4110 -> 0.16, 39.4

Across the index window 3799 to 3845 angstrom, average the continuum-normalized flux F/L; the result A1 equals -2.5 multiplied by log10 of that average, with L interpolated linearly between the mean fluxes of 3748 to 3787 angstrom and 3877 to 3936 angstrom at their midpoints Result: 0.04 mag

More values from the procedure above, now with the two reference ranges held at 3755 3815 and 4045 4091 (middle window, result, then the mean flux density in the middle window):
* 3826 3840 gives 0.45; 24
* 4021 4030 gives -0.06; 44.8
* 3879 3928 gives 0.21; 31.7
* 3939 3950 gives 0.43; 26.8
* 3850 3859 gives 0.04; 35.5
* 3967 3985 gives 0.46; 26.8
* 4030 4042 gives -0.04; 44.4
